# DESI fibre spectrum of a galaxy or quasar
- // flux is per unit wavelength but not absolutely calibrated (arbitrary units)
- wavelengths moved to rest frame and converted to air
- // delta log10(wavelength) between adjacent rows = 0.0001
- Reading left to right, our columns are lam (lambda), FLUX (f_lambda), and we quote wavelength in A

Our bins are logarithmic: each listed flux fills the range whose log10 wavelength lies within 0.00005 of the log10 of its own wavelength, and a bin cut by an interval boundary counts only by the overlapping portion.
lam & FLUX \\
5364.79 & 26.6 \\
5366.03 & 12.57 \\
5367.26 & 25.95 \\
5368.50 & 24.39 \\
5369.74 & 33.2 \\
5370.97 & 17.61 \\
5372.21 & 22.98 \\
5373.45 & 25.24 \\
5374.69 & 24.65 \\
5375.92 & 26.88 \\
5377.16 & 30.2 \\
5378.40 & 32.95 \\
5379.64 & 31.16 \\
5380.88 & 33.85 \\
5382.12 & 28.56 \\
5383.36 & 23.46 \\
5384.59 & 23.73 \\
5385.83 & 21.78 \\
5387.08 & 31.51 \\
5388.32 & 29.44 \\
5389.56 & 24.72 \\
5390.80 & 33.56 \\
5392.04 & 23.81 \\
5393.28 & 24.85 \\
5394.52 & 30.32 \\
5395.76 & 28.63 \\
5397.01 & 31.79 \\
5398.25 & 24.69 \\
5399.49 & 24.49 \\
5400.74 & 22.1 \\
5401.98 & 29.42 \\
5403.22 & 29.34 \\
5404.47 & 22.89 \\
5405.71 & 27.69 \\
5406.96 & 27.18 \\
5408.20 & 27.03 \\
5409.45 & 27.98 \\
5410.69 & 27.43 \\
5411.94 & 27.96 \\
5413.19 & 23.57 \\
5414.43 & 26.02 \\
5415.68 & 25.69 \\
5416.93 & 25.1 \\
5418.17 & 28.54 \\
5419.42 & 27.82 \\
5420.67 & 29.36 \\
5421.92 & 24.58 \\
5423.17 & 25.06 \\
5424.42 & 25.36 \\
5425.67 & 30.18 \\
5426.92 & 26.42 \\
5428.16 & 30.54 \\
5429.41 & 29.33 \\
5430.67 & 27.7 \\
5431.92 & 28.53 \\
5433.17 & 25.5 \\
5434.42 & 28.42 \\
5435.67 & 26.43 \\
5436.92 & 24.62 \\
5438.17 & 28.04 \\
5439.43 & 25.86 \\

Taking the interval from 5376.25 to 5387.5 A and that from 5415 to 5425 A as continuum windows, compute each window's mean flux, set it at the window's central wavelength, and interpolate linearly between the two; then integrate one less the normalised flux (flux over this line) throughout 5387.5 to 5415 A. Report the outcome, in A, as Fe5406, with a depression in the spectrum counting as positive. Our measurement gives 0.4 A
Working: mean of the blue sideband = 28.5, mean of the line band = 27.1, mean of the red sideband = 26.4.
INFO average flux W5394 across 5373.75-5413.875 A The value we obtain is 27.4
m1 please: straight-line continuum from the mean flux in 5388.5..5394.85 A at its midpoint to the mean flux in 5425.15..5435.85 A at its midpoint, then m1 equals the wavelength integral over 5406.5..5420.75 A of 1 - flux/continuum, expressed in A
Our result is 0.51 A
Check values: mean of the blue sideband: 27.5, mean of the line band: 26.9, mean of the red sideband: 28.2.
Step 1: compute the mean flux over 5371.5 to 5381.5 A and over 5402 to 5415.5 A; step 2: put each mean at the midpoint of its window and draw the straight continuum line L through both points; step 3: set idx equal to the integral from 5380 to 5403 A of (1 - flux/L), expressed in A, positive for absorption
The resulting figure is 0.2 A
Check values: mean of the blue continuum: 28.4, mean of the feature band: 27.3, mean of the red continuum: 26.8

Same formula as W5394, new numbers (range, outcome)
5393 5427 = 26.9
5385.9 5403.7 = 27.6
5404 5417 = 26.3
